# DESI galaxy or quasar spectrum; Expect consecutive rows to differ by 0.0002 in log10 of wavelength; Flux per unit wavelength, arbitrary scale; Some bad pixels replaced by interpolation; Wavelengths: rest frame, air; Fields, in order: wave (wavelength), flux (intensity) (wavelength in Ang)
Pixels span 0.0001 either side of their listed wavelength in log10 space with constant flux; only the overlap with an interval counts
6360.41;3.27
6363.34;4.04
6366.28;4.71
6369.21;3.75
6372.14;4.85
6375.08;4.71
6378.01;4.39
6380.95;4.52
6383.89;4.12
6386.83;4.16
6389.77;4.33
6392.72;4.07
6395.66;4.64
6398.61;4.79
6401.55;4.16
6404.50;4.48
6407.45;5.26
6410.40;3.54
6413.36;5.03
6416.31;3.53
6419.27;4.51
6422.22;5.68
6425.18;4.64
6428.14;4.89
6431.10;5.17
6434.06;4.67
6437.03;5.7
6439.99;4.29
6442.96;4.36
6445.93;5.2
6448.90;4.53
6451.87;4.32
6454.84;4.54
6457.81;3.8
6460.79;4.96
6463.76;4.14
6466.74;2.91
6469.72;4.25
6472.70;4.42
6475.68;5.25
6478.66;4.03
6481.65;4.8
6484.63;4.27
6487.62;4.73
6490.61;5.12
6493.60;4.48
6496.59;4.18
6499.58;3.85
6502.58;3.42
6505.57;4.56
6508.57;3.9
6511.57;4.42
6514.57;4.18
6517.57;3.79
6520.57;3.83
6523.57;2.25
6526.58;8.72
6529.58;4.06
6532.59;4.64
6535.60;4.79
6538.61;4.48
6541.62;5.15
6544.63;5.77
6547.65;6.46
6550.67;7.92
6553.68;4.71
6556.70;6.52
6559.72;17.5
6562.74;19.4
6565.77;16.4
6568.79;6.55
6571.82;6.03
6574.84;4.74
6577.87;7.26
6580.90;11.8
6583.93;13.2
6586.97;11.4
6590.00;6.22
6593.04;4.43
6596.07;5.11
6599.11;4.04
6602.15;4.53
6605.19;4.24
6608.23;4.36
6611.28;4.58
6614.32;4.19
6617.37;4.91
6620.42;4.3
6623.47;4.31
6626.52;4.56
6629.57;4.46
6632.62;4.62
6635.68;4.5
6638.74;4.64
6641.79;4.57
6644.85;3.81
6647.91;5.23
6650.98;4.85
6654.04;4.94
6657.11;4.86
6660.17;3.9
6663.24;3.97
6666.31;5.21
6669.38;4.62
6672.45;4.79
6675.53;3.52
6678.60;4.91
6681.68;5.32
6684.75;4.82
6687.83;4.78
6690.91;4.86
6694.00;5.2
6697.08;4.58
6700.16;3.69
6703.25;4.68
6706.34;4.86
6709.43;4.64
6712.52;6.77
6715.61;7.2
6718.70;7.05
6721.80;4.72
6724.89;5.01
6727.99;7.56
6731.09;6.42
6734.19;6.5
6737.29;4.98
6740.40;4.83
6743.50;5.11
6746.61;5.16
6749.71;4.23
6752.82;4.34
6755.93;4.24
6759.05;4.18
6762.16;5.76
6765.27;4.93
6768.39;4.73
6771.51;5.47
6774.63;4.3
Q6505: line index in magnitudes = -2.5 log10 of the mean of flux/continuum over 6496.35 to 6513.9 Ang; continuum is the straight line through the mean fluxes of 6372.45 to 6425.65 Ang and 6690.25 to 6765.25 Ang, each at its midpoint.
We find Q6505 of 0.17 mag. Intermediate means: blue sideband 4.48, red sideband 5.27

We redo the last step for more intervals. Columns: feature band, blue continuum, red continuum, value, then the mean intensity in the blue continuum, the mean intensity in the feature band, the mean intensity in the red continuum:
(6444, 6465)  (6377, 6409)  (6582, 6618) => 0.10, 4.45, 4.5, 6.02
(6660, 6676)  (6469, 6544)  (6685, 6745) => 0.18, 4.48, 4.42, 5.43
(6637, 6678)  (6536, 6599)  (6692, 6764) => 0.41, 8.39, 4.54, 5.29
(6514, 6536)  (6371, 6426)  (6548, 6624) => 0.40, 4.49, 4.54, 7.56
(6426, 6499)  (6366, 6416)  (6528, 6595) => 0.29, 4.41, 4.53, 8.14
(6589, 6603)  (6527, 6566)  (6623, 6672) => 0.30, 8.05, 4.83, 4.58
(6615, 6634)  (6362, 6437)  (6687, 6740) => 0.16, 4.53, 4.51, 5.5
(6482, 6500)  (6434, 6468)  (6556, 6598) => 0.33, 4.45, 4.5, 9.76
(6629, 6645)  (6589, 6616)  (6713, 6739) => 0.13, 4.6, 4.49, 6.2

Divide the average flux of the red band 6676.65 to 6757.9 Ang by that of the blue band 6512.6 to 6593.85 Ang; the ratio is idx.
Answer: 0.7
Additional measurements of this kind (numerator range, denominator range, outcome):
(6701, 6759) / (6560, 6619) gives 0.70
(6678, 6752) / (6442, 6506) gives 1.22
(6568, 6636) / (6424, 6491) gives 1.28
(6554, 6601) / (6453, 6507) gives 2.13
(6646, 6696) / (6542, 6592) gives 0.51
